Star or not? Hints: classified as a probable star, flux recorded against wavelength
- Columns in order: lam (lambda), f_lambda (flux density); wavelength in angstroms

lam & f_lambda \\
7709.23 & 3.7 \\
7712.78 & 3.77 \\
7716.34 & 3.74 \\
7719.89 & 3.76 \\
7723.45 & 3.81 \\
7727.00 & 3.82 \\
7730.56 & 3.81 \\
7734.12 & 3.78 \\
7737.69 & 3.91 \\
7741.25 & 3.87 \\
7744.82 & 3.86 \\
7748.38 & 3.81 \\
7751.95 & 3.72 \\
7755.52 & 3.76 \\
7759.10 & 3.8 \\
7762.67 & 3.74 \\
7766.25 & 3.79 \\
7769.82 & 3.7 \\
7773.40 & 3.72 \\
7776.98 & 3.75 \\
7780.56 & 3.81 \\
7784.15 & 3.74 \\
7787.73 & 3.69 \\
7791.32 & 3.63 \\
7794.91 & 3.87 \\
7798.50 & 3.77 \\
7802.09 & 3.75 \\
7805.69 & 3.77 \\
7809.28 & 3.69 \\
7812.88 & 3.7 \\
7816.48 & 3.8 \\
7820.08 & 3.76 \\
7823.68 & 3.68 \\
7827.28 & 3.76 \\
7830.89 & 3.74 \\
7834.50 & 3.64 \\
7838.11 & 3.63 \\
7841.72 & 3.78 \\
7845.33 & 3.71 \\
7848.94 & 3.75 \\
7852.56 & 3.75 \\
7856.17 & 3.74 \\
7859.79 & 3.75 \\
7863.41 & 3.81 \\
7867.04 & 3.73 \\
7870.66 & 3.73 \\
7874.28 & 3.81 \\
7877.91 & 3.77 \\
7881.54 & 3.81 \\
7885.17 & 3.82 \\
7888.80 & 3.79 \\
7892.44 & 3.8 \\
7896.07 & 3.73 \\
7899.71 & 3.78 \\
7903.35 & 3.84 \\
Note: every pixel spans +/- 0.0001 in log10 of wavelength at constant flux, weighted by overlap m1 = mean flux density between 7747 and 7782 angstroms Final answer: 3.76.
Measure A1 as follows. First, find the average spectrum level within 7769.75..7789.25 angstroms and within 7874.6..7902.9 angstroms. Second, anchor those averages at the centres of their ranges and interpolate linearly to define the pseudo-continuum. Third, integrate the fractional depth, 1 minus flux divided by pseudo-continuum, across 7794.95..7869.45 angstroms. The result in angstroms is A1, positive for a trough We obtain 0.5 angstroms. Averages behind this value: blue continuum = 3.74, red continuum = 3.79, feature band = 3.74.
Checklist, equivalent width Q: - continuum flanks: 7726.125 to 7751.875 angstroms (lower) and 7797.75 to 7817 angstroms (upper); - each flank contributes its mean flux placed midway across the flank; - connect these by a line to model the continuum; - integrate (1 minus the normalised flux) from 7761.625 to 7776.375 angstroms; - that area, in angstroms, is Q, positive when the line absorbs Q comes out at 0.2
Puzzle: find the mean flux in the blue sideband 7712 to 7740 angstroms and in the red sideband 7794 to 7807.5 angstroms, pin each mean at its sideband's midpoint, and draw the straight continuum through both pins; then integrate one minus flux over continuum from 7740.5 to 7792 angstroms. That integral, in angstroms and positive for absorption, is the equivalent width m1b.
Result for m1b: 0.5 angstroms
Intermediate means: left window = 3.8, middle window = 3.76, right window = 3.79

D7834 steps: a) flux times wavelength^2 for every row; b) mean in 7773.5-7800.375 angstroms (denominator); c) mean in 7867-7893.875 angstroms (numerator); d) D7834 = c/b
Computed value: 1.03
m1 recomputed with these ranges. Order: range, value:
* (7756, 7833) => 3.75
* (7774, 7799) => 3.75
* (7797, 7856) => 3.73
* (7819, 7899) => 3.75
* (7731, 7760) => 3.81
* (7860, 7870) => 3.76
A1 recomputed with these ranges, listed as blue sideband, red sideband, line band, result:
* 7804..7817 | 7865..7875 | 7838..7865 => 0.0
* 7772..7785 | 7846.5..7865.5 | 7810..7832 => 0.1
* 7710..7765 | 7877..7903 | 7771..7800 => 0.4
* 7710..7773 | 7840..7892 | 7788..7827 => 0.4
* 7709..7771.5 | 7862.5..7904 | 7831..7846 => 0.4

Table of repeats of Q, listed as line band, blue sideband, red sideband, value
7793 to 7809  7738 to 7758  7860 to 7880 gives 0.06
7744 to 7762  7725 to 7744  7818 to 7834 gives 0.16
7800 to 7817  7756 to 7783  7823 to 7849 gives -0.04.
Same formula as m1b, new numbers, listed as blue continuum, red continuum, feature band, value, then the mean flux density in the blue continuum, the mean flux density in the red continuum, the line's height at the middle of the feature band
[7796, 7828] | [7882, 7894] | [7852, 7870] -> 0.13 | 3.74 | 3.8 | 3.78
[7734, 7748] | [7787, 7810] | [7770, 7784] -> 0.13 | 3.86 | 3.74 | 3.79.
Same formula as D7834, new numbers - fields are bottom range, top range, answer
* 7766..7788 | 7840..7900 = 1.03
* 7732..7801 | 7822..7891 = 1.02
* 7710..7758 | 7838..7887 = 1.02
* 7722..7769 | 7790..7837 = 1.00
